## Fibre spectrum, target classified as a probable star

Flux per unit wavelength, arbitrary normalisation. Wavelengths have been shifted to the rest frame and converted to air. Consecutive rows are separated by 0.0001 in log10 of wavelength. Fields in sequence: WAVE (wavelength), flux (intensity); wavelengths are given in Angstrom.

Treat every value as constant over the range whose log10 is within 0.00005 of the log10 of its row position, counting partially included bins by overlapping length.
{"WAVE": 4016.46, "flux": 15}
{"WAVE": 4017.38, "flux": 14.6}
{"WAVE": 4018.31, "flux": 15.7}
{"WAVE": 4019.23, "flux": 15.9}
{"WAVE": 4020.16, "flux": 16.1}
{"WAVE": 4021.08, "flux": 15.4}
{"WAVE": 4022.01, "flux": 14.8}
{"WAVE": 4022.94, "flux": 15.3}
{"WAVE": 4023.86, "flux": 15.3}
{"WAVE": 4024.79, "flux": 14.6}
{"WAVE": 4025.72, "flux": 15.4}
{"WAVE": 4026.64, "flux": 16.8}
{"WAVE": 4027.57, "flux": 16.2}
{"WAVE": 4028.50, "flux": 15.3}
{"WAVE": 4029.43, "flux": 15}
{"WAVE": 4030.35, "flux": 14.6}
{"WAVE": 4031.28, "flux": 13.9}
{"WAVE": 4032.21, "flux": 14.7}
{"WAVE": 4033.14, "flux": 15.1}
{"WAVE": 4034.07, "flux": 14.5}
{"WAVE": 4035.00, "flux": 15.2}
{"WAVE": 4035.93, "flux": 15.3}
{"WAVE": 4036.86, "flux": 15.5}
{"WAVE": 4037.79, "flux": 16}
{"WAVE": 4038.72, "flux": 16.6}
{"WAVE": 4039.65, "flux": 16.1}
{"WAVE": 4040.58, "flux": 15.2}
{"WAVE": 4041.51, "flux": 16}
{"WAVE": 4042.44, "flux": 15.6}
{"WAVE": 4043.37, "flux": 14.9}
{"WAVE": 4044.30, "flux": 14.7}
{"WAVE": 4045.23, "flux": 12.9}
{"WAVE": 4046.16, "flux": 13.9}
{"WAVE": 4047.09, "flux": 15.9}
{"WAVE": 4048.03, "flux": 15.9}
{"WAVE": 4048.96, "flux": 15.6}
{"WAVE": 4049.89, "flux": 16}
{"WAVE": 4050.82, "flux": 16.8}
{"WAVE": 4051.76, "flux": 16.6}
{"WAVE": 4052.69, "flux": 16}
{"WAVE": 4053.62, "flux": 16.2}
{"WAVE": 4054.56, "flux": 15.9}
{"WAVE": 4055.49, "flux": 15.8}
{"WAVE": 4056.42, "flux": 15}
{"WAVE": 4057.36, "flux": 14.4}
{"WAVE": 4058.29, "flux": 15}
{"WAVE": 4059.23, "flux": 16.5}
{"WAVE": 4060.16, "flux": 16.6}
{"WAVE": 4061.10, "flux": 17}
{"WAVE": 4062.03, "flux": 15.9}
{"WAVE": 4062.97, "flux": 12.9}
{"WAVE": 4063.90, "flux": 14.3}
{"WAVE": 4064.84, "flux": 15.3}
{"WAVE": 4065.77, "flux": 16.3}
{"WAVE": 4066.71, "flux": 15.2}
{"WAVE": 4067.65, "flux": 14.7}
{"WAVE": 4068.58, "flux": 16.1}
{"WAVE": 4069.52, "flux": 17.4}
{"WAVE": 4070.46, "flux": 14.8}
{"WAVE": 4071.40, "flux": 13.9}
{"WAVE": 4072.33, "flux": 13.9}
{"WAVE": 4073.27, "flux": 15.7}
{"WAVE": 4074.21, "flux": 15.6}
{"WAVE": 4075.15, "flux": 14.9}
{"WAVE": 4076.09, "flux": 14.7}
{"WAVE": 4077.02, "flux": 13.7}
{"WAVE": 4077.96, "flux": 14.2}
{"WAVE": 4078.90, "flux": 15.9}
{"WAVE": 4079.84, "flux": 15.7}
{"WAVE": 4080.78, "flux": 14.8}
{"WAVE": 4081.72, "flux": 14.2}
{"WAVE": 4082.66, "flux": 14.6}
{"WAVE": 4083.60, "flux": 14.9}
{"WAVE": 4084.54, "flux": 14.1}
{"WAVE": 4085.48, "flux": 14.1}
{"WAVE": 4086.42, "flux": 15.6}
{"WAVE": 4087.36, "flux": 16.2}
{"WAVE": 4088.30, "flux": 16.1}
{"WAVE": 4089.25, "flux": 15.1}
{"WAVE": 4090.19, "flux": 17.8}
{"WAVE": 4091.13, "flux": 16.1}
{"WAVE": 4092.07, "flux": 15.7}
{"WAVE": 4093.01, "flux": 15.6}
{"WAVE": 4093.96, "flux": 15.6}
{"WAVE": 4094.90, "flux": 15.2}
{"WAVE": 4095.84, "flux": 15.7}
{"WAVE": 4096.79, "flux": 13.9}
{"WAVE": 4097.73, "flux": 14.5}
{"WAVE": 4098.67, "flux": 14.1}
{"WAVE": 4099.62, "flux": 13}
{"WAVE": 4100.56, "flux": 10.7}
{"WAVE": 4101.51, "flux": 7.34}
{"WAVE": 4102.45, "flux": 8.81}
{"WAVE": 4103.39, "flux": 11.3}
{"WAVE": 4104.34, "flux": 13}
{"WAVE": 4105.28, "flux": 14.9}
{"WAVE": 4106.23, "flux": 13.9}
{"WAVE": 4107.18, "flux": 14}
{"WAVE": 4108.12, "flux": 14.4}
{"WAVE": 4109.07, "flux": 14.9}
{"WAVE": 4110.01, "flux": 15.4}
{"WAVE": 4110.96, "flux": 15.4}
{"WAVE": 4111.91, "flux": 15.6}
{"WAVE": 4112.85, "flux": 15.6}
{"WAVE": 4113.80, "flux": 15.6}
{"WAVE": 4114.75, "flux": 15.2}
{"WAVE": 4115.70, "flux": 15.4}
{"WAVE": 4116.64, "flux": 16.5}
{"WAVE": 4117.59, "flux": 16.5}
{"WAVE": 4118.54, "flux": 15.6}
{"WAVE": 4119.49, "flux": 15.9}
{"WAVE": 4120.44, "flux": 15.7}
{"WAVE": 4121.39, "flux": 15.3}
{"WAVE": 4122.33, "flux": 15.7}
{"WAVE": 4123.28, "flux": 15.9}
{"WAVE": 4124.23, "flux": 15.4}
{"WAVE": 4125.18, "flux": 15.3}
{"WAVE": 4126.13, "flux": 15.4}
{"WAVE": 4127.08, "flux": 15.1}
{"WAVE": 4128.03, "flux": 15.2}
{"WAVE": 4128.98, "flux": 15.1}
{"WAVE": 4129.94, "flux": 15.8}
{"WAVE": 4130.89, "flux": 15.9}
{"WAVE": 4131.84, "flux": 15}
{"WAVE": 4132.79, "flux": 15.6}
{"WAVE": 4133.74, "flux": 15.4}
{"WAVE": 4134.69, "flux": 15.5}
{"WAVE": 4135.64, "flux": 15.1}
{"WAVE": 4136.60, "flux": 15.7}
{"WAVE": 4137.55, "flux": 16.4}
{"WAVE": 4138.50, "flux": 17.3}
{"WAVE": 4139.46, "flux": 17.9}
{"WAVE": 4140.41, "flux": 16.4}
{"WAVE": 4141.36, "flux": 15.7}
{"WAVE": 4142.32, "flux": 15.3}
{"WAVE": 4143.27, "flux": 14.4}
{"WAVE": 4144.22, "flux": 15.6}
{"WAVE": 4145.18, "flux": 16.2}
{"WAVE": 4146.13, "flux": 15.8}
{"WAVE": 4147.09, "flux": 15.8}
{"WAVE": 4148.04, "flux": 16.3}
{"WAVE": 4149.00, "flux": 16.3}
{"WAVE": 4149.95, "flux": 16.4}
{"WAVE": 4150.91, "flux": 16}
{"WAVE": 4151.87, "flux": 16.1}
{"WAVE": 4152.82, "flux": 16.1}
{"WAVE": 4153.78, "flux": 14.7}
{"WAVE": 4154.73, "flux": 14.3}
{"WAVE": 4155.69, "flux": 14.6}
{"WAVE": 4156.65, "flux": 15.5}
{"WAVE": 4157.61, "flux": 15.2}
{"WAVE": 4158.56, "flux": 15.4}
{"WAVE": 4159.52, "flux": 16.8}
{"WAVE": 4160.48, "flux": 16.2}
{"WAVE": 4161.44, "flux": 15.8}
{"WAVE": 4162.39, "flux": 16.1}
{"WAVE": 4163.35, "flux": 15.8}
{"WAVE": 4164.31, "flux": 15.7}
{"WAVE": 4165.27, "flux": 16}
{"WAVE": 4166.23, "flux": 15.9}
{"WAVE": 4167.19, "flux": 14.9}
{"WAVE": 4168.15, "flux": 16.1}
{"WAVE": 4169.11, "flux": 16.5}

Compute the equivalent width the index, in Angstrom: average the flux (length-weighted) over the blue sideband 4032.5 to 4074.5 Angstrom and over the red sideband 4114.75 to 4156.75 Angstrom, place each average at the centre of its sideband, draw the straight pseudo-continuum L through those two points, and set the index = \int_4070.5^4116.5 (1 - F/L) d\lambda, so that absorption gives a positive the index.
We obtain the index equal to 3.1 Angstrom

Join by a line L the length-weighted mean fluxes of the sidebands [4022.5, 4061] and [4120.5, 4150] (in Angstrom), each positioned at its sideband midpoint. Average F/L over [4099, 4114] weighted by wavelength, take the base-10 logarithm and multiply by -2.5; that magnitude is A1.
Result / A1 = 0.17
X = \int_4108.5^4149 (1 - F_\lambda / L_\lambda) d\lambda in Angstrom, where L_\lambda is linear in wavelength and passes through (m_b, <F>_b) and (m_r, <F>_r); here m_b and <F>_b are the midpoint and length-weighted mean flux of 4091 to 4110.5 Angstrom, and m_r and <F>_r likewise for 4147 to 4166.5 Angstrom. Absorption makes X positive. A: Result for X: -2.7 Angstrom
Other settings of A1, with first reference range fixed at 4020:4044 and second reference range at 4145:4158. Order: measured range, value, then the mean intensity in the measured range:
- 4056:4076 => 0.010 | 15.3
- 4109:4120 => -0.007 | 15.7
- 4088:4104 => 0.121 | 13.9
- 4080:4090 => 0.029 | 15.1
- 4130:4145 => -0.014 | 15.8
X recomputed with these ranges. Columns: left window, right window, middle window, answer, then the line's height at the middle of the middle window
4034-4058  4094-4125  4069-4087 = 0.08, 15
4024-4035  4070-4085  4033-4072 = -1.41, 14.9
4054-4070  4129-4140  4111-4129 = 0.30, 15.8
